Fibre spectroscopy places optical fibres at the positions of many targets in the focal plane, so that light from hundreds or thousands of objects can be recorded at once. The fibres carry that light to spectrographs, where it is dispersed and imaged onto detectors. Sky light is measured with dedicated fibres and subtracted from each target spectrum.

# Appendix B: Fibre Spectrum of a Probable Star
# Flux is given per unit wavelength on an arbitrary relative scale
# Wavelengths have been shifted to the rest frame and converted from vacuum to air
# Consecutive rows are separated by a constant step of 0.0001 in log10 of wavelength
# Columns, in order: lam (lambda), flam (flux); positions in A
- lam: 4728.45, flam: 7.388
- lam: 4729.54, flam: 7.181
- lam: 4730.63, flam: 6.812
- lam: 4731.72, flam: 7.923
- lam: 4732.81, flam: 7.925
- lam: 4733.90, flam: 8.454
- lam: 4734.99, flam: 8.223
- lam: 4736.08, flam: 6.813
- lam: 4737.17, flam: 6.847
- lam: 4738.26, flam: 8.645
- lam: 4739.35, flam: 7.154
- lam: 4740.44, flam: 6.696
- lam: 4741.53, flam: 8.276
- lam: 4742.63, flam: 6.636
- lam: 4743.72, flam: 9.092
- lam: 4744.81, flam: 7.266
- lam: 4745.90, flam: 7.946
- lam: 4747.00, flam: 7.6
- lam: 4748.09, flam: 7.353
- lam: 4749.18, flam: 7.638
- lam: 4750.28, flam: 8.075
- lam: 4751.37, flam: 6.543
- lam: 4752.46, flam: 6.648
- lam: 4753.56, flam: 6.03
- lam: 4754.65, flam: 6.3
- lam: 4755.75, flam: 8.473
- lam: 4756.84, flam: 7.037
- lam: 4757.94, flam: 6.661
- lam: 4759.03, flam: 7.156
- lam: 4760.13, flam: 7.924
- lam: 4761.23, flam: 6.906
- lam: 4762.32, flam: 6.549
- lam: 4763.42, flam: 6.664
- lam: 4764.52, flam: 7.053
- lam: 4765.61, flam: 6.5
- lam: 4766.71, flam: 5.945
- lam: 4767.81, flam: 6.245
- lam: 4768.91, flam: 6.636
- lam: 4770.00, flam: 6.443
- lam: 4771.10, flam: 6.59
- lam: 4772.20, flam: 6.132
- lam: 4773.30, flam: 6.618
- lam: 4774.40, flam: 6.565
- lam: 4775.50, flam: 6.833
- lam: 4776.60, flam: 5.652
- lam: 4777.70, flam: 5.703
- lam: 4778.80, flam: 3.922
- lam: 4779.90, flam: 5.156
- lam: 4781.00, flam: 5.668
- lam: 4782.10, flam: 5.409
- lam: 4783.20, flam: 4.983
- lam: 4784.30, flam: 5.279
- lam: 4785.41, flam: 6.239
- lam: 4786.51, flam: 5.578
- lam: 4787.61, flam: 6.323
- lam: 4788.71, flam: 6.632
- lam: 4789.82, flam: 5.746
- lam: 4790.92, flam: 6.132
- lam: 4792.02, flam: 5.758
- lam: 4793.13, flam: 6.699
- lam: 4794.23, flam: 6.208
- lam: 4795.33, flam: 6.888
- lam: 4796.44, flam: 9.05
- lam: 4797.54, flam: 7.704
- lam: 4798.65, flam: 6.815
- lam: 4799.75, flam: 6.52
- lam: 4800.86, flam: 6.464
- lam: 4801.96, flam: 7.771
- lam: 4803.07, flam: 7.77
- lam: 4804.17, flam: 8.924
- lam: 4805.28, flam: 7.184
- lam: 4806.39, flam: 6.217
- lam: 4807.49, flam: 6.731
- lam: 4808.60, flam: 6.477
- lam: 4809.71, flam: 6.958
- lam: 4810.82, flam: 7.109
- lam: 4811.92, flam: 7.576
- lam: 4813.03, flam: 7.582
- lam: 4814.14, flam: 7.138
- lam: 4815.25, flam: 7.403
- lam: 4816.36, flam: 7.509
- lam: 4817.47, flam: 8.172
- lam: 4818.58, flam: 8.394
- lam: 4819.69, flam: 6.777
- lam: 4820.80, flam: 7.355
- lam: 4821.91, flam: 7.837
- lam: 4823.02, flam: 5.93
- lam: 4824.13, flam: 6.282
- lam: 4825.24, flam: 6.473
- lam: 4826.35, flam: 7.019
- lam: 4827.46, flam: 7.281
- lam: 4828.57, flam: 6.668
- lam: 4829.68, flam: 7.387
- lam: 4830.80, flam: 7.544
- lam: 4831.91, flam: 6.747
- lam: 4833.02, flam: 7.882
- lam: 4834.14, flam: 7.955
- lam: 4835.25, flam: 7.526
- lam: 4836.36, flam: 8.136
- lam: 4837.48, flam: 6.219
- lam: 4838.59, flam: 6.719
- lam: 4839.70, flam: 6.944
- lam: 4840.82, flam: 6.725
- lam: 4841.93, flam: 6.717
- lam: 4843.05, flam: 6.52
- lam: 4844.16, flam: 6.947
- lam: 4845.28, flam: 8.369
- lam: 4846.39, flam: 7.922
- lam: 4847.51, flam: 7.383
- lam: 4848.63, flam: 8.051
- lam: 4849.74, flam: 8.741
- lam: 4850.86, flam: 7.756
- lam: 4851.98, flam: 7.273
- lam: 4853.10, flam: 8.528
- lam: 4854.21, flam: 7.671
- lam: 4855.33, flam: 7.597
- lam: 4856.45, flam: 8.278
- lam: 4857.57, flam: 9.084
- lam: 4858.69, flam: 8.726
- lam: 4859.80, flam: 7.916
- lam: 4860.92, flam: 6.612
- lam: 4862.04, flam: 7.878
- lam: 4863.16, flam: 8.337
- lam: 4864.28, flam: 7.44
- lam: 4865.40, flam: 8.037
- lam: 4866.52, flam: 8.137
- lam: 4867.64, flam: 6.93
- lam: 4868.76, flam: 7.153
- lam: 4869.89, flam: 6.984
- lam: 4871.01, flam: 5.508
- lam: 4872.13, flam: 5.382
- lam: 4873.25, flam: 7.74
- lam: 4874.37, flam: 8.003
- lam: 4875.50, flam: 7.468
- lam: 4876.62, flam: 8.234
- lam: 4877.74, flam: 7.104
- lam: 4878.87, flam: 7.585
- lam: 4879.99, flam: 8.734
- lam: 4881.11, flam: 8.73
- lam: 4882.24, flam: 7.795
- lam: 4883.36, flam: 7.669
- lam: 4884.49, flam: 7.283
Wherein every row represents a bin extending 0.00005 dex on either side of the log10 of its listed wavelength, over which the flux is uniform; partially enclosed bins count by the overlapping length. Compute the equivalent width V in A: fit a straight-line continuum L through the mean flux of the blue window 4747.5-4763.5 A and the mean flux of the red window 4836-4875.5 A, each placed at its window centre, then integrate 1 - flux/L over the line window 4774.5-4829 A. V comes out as 4.4 A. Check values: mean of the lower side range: 7.08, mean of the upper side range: 7.49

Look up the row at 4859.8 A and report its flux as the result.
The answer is 7.916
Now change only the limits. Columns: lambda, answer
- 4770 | 6.443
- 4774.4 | 6.565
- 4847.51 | 7.383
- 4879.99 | 8.734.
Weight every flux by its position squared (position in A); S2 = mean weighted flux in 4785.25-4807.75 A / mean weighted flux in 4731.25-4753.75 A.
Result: 0.9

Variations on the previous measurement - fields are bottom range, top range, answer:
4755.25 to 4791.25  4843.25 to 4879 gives 1.26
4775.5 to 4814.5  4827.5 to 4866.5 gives 1.19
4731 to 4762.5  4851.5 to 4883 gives 1.09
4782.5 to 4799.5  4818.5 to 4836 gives 1.14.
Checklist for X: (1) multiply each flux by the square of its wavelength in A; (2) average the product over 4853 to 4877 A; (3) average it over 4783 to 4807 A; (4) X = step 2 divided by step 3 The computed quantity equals 1.17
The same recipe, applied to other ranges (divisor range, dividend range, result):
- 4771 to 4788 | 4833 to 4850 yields 1.32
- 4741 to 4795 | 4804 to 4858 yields 1.15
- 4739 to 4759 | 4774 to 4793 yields 0.80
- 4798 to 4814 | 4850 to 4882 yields 1.10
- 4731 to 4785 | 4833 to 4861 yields 1.16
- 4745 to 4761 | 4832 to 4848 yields 1.04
